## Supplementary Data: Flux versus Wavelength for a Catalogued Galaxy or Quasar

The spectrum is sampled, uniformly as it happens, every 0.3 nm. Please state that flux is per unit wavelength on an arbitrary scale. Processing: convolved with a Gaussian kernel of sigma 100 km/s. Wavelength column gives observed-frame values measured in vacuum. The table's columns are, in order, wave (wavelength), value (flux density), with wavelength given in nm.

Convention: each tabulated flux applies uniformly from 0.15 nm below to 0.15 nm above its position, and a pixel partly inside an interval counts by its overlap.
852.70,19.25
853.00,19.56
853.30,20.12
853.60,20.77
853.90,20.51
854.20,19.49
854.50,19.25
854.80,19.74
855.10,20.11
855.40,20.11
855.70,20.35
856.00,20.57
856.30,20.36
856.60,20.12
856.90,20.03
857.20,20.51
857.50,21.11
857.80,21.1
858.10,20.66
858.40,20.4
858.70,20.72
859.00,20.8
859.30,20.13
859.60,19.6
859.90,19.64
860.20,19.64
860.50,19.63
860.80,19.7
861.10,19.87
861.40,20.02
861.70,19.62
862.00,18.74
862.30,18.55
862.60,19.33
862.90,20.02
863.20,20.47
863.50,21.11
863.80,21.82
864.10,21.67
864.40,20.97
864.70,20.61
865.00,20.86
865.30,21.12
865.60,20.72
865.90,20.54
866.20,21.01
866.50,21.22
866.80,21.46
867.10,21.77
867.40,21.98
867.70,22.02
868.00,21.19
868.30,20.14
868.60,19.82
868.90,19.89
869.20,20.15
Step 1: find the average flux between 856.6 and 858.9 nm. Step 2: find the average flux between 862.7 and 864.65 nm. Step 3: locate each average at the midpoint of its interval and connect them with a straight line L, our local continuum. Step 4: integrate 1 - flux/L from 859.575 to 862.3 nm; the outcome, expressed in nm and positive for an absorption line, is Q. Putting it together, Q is 0.16 nm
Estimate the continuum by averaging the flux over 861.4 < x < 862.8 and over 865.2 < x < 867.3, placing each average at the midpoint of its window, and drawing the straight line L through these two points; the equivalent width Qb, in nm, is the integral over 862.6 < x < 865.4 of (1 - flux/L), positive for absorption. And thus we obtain -0.11 nm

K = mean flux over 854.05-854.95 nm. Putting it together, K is 19.5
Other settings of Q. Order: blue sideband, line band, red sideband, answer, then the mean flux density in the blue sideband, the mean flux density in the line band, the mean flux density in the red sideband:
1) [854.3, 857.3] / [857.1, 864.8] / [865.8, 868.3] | 0.157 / 20.1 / 20.2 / 21.3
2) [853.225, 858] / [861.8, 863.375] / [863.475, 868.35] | 0.110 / 20.3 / 19.5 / 21.2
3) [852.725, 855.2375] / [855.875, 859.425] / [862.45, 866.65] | -0.056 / 19.9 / 20.5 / 20.8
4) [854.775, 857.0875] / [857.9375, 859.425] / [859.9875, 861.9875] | -0.048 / 20.2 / 20.6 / 19.7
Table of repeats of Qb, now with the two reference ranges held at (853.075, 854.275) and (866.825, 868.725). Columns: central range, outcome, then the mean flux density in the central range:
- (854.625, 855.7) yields 0.016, 20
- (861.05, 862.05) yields 0.055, 19.6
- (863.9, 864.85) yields -0.007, 21.1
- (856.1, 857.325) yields 0.010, 20.3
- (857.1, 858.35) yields -0.019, 20.8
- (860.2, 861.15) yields 0.046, 19.7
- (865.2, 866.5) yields 0.011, 20.9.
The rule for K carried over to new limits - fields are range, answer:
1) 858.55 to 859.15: 20.8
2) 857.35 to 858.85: 20.8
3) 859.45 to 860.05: 19.6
